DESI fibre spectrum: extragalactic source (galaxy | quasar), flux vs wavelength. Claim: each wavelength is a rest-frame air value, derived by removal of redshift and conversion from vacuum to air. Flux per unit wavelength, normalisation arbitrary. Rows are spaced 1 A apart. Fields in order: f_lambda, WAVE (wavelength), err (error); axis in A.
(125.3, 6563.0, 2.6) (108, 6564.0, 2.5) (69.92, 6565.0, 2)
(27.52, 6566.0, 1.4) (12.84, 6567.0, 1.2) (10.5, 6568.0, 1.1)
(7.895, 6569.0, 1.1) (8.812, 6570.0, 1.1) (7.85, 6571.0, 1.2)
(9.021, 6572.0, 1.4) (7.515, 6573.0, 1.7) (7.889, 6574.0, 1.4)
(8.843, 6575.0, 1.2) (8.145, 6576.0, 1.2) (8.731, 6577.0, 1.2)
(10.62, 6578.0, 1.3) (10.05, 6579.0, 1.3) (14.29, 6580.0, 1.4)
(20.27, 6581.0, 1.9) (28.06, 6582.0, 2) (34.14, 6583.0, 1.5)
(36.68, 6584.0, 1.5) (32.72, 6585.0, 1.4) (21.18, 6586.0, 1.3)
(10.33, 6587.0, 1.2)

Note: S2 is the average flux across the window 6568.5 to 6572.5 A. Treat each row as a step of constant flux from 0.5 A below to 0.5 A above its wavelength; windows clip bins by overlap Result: 8.39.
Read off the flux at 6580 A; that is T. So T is 14.29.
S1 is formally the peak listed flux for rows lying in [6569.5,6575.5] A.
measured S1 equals 9.021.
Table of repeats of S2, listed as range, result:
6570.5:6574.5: 8.07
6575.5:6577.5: 8.44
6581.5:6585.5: 32.9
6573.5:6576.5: 8.29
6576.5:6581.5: 12.8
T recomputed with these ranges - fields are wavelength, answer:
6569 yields 7.895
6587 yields 10.33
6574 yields 7.889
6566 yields 27.52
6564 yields 108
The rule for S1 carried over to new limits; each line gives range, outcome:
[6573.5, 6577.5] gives 8.843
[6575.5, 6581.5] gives 20.27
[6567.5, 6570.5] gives 10.5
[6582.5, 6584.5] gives 36.68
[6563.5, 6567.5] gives 108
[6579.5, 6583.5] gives 34.14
